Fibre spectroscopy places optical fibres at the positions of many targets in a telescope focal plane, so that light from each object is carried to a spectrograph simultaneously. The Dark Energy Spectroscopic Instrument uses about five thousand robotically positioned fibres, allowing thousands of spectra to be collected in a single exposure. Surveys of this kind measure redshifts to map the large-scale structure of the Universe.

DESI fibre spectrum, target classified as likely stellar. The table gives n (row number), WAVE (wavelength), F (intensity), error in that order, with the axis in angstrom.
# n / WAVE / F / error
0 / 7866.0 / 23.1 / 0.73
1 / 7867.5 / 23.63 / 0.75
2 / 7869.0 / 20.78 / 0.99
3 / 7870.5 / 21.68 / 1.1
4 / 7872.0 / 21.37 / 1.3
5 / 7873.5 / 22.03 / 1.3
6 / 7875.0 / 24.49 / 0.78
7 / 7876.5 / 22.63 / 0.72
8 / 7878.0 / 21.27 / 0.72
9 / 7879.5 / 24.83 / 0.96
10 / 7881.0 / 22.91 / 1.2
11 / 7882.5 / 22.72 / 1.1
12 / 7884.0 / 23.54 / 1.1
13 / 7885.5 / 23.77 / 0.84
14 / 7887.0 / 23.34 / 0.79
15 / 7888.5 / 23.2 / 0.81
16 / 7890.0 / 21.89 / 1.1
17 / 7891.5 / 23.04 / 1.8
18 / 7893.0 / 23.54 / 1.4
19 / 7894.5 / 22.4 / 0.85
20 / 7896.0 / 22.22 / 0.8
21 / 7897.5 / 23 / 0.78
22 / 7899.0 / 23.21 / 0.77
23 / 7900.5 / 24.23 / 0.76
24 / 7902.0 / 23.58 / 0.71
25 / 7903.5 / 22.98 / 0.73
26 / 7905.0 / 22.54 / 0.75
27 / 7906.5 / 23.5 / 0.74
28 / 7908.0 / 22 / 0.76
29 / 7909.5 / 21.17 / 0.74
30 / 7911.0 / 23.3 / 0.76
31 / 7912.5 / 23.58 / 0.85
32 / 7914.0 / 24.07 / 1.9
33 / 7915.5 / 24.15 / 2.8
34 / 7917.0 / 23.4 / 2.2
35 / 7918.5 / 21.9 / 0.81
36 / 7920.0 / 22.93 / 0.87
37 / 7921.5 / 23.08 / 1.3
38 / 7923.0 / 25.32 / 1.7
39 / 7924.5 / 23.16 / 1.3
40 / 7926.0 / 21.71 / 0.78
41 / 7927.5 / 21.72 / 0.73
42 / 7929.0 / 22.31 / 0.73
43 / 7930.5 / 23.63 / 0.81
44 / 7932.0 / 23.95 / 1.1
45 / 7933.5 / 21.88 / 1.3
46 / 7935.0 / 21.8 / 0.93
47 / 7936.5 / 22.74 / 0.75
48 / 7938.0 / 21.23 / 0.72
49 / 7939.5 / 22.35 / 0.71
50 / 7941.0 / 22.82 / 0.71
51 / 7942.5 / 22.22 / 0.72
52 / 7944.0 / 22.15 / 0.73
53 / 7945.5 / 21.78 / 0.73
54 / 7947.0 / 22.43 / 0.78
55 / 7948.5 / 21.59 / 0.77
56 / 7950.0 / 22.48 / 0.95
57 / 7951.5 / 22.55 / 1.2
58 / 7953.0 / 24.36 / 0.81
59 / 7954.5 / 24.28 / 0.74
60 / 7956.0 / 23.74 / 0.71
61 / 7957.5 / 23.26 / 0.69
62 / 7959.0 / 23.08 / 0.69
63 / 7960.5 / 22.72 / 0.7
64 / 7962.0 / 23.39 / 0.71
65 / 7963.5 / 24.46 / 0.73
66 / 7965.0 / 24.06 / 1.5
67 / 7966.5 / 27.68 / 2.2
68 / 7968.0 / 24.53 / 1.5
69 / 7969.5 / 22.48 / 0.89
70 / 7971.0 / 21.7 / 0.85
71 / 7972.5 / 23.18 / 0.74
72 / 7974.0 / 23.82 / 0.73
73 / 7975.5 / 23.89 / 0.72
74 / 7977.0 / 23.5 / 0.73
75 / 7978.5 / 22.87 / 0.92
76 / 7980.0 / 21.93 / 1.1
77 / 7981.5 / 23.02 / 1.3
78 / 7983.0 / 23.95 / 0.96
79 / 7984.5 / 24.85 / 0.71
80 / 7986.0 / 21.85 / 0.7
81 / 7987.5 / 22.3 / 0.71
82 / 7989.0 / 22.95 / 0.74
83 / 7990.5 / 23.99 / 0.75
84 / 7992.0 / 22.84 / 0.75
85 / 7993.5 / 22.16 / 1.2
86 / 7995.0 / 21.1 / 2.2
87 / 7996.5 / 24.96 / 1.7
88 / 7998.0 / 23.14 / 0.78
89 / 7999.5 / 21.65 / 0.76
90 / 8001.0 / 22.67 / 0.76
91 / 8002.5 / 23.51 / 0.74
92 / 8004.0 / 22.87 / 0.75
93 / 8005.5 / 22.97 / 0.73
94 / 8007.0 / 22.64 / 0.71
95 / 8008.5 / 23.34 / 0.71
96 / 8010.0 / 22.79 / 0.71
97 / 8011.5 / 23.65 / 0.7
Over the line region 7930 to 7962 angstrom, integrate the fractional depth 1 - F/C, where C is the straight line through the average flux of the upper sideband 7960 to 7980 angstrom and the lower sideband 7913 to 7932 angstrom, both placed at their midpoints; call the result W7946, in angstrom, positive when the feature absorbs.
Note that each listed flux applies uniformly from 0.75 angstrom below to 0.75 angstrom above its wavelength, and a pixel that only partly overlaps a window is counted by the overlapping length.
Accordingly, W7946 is 0.9 angstrom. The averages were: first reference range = 23.2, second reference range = 23.7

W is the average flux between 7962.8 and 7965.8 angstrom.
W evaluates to 24.3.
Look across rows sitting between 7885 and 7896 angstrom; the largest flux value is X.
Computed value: 23.77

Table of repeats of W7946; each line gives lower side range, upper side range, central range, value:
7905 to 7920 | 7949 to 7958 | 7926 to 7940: 0.50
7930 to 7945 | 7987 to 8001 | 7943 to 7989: -1.29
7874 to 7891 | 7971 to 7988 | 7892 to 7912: 0.19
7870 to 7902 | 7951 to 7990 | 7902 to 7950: 1.03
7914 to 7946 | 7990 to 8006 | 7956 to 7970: -0.73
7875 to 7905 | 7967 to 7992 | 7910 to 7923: -0.14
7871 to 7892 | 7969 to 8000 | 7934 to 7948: 0.48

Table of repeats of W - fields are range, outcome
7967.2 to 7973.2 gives 23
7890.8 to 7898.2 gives 22.8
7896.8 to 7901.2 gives 23.5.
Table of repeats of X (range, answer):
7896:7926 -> 25.32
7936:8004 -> 27.68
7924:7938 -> 23.95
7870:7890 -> 24.83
